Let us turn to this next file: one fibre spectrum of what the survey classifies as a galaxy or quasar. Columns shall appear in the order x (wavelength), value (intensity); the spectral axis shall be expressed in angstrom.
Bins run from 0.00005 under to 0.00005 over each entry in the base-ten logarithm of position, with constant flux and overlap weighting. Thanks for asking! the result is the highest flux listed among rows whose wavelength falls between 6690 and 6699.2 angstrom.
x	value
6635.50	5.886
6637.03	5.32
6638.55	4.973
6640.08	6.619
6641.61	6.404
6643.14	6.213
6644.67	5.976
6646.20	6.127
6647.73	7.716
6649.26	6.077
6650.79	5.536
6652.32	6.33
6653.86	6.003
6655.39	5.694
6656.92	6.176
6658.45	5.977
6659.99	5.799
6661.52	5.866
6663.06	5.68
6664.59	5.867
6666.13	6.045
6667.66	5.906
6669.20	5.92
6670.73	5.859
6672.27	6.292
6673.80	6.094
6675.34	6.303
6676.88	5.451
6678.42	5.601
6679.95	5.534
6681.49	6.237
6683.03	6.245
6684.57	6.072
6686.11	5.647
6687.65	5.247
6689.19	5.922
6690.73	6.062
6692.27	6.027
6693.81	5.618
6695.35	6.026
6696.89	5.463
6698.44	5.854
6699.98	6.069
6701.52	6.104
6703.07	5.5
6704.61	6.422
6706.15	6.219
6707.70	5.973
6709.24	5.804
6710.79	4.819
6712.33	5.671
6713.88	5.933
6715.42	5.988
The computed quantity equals 6.062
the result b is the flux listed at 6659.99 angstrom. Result 5.799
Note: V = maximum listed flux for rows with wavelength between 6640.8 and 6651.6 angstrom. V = 7.716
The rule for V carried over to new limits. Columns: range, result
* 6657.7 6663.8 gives 5.977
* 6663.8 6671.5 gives 6.045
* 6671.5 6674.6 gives 6.292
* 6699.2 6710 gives 6.422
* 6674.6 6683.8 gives 6.303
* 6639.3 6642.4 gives 6.619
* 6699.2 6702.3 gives 6.104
